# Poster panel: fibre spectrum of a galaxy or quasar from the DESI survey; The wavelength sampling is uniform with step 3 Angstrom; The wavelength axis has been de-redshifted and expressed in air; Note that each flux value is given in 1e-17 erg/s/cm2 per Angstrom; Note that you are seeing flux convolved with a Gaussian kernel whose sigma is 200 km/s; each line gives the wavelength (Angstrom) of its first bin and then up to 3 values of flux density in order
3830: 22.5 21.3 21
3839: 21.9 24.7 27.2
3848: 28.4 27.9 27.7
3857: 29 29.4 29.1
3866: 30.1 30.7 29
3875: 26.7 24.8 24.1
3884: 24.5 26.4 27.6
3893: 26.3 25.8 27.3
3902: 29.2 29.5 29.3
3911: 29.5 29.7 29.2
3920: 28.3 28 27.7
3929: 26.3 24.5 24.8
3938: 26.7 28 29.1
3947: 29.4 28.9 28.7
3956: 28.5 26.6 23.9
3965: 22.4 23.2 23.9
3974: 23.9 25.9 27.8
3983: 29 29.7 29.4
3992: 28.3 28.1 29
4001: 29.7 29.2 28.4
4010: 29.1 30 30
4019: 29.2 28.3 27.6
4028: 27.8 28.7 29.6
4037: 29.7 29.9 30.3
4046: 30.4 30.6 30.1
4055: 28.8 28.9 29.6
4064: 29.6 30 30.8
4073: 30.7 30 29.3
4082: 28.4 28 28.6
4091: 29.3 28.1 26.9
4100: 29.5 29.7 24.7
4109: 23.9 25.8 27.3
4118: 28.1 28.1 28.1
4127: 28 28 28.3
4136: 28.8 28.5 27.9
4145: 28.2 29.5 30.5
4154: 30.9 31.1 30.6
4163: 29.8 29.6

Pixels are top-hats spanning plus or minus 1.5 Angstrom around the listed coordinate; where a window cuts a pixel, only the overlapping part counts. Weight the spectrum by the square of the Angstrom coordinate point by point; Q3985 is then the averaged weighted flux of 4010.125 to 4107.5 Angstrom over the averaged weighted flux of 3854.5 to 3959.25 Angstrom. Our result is 1.1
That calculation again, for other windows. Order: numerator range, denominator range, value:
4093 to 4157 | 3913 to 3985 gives 1.14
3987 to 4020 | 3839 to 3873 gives 1.11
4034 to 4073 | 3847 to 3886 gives 1.18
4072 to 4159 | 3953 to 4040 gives 1.08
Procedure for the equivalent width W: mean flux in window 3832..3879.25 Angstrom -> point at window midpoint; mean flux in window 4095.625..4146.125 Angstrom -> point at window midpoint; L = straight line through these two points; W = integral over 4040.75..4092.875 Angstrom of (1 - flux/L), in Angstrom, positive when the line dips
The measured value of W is -4.04 Angstrom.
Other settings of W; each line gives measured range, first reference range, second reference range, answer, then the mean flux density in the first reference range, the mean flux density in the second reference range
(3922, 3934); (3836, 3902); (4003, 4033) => 0.5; 27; 28.8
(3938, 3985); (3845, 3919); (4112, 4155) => 2.4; 28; 28.5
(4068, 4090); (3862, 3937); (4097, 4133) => -1.6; 27.5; 27.4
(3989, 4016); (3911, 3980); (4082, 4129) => -2.0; 26.8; 27.6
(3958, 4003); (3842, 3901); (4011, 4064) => 3.1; 27.4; 29.4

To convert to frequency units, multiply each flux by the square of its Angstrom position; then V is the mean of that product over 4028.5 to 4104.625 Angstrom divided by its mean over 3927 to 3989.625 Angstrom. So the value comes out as 1.16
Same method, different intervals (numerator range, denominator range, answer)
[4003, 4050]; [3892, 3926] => 1.10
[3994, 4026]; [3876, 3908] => 1.15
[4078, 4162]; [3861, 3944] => 1.15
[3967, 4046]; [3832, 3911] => 1.13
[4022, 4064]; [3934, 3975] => 1.17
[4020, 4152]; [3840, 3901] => 1.17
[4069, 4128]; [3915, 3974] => 1.14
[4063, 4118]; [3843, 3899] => 1.15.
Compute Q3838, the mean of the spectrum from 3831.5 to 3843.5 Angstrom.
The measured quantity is 22.2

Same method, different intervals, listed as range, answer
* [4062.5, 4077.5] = 30.2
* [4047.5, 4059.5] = 29.6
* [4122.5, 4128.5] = 28.1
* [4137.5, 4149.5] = 28.5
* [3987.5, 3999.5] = 28.7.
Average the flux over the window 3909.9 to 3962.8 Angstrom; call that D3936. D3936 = 27.7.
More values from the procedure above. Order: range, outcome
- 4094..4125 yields 27.2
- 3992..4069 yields 29.3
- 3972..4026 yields 28.4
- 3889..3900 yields 26.7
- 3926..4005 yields 27.1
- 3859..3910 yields 27.6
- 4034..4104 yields 29.4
